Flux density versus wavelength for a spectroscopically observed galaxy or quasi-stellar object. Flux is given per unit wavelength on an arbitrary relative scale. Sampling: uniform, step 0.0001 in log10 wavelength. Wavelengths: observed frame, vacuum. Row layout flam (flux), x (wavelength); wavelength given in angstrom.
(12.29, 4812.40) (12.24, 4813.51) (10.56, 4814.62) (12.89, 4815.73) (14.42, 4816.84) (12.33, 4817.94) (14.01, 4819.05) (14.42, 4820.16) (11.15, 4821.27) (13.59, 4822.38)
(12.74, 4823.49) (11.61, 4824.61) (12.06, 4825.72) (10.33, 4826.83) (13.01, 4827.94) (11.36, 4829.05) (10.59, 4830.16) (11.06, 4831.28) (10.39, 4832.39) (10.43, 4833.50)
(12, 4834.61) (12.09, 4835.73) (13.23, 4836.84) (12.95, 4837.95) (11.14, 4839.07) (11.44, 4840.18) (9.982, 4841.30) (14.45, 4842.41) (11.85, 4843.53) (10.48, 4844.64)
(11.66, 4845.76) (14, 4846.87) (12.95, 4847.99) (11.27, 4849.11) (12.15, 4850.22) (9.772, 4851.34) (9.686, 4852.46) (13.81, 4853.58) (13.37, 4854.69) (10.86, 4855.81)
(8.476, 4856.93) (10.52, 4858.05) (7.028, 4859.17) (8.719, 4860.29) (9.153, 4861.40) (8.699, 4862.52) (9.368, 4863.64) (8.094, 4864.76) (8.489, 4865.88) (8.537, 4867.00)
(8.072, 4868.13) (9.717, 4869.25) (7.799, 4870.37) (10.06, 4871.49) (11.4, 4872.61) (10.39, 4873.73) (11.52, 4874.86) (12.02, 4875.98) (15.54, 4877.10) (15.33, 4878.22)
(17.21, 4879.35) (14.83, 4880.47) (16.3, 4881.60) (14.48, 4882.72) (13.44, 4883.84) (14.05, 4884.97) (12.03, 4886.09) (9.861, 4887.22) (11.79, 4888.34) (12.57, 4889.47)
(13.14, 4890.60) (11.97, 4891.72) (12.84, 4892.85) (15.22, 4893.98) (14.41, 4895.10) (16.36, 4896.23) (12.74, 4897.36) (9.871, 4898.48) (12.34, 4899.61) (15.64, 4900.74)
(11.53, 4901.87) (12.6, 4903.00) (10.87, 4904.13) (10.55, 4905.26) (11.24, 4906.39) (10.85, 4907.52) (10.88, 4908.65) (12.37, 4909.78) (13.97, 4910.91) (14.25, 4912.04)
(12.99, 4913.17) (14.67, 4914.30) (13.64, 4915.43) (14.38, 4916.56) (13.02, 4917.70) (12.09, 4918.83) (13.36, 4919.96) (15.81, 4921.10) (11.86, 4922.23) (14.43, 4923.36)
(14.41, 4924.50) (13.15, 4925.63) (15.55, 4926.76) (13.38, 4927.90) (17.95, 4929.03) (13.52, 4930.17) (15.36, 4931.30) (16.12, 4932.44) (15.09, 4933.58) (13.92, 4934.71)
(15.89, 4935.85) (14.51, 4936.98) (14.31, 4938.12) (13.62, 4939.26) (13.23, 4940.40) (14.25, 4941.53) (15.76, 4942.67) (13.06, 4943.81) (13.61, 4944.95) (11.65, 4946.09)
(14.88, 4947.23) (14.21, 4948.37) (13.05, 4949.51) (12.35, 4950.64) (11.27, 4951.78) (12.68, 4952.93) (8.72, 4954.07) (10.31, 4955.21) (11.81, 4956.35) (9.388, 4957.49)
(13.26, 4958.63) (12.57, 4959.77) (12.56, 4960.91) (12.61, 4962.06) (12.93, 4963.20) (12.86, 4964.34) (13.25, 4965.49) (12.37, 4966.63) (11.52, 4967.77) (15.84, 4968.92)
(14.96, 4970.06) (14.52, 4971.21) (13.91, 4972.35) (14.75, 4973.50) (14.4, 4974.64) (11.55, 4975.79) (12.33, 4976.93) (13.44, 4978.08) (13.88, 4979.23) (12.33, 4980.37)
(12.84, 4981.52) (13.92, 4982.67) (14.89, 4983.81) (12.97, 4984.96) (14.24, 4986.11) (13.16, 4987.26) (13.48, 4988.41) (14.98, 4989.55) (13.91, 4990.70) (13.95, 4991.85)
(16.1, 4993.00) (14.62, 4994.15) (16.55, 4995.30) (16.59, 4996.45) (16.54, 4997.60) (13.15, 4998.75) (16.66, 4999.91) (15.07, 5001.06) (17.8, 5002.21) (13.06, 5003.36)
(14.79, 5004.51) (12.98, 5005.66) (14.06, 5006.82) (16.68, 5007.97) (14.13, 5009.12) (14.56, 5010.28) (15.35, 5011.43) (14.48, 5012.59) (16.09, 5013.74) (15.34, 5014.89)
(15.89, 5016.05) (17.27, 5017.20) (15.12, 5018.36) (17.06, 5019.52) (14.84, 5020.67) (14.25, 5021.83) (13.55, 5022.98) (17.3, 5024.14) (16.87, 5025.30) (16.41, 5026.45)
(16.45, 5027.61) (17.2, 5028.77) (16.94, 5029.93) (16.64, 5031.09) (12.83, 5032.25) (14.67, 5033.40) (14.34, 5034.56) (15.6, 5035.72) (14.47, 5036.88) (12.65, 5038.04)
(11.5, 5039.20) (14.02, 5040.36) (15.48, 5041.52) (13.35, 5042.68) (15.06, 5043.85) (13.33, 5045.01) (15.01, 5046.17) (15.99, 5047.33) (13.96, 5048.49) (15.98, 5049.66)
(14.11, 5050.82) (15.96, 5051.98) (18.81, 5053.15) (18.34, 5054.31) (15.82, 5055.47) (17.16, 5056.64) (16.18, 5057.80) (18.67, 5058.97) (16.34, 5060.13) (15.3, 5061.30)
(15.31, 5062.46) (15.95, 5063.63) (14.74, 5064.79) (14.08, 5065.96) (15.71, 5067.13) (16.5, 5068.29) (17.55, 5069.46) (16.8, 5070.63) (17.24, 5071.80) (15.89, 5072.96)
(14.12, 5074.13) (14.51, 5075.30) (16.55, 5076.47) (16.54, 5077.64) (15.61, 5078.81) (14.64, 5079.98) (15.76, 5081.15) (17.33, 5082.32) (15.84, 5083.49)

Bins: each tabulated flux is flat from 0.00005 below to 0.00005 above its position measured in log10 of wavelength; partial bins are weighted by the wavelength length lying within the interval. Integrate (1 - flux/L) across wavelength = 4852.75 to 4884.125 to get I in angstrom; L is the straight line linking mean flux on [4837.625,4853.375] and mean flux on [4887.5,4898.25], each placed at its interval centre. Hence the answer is 3.4 angstrom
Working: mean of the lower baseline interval 11.7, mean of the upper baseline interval 13.3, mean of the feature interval 11.2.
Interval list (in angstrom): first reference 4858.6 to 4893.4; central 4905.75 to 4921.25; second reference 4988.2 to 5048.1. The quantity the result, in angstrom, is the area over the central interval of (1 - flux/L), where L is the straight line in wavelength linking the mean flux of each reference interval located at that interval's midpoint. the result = -0.8 angstrom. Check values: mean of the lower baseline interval 11.4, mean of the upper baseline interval 15.1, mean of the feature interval 13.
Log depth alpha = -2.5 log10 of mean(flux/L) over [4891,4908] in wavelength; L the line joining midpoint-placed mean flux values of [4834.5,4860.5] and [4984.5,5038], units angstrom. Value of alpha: 0.00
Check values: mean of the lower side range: 11.4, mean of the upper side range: 15.2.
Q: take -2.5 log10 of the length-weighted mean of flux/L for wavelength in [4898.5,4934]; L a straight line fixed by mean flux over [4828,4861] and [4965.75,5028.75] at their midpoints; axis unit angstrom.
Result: -0.04 mag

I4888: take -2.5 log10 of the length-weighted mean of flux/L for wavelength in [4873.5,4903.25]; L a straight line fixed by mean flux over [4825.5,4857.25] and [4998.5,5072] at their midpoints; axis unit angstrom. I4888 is -0.07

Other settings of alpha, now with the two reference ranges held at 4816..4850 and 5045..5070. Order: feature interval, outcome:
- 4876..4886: -0.15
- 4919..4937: -0.06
